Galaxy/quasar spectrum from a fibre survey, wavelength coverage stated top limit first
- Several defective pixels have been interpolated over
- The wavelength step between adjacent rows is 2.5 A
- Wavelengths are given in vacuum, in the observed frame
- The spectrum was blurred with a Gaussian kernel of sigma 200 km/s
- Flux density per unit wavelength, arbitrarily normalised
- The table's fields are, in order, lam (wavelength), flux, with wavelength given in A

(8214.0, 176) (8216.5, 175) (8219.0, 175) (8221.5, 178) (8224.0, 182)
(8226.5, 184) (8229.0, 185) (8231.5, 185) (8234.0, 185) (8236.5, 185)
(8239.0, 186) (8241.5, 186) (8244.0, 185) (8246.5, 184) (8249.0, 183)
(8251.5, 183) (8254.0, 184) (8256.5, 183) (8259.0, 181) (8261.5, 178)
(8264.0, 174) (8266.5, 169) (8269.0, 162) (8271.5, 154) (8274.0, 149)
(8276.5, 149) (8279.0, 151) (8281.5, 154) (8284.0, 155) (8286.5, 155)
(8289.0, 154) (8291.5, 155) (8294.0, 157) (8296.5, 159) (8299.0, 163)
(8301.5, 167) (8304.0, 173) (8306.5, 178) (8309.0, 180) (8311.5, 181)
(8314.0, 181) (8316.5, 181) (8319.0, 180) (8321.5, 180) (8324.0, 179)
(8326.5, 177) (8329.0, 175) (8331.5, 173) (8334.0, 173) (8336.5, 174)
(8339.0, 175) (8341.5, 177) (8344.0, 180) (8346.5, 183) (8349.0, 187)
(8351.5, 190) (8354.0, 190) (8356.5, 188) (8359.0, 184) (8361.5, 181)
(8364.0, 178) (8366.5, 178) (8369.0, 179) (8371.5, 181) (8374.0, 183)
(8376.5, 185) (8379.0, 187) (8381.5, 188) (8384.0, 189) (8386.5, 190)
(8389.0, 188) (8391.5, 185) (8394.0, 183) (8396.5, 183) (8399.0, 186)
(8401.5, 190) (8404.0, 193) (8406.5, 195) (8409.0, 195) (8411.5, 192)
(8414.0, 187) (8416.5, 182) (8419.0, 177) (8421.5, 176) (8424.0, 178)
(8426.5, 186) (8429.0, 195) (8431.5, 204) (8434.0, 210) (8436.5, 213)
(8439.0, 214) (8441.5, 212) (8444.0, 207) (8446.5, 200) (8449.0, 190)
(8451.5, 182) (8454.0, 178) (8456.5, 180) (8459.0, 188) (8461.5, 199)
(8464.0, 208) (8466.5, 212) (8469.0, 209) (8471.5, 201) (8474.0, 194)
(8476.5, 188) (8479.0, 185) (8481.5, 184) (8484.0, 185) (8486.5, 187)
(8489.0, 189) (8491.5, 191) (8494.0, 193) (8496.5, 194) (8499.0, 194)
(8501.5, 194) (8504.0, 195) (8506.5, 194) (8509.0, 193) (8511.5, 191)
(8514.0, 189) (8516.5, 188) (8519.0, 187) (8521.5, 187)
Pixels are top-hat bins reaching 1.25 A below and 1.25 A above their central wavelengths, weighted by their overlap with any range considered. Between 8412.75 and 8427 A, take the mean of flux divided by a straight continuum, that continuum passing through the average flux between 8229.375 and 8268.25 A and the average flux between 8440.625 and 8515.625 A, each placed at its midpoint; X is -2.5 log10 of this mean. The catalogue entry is 0.06 mag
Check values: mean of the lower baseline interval 182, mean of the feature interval 181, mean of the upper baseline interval 193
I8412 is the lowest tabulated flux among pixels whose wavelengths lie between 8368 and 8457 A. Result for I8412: 176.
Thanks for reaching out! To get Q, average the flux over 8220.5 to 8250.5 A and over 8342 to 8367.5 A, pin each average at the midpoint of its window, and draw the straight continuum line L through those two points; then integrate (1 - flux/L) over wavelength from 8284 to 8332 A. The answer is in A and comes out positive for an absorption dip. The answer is 3.5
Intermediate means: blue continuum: 184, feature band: 170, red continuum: 184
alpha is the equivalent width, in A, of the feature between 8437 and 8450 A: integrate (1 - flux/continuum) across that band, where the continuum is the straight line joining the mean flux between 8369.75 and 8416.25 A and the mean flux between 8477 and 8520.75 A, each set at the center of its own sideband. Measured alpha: -1.1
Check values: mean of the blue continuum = 188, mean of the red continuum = 190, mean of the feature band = 205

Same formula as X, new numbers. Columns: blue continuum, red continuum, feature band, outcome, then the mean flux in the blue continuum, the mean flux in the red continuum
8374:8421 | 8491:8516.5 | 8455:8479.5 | -0.03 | 187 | 193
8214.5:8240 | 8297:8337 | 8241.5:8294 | 0.07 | 182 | 176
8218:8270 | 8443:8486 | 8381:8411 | 0.00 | 181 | 193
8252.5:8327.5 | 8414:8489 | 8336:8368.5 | -0.02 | 168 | 194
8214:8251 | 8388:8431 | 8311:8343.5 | 0.04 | 182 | 187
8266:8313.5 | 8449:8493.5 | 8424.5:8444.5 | -0.10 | 162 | 192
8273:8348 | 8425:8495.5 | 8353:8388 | -0.03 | 169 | 196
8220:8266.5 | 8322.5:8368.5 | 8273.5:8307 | 0.15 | 182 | 180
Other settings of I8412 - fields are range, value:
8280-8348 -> 154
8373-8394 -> 183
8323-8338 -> 173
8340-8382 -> 177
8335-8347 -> 174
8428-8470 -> 178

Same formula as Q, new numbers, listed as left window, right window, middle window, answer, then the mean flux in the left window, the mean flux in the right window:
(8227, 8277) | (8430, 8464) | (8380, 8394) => 0.3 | 177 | 199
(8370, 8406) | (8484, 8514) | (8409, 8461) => -1.1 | 187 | 192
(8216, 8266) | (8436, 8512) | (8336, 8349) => 0.6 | 182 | 195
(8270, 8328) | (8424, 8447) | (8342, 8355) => -0.4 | 166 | 203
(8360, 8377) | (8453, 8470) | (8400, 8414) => -0.4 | 181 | 196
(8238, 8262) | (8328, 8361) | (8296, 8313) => 0.9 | 183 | 181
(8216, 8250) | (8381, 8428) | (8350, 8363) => -0.1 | 183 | 186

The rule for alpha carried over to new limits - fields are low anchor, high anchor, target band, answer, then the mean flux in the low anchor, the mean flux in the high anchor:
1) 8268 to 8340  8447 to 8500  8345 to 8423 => -2.9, 167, 192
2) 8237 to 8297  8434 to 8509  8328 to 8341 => 0.2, 168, 195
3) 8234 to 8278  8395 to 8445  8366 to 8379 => 0.4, 175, 194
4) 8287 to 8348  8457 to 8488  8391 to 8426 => 0.0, 173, 195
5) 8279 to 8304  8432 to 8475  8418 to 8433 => 0.5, 158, 200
